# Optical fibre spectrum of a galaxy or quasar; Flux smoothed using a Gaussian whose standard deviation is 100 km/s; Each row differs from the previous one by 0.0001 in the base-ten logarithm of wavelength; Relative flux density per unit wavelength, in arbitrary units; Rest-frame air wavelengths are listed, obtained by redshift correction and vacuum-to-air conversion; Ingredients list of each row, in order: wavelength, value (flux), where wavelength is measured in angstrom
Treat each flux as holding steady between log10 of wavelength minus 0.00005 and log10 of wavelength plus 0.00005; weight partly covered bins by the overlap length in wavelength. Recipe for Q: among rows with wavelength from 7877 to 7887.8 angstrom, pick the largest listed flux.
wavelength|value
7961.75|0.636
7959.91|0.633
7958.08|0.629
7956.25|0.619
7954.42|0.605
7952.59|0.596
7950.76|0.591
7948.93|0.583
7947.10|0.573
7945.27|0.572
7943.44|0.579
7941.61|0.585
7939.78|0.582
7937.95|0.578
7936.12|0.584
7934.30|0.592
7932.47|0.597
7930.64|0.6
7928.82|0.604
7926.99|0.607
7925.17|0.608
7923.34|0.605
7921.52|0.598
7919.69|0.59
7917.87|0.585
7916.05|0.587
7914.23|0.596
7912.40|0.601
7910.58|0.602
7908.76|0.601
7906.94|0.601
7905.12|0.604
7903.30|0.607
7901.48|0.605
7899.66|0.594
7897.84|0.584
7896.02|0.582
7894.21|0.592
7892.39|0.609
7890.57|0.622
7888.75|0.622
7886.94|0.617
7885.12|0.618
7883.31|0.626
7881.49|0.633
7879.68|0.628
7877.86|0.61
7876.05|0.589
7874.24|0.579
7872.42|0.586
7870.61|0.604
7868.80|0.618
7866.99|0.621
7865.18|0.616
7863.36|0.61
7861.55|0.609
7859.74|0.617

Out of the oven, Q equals 0.633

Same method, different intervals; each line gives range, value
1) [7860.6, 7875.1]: 0.621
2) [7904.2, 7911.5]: 0.604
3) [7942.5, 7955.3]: 0.605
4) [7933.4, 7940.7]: 0.592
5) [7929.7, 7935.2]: 0.6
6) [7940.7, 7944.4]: 0.585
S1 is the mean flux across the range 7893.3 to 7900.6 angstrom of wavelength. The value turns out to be 0.588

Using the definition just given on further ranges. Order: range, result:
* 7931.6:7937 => 0.591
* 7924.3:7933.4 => 0.603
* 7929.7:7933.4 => 0.598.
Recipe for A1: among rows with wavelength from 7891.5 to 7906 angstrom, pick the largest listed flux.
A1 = 0.609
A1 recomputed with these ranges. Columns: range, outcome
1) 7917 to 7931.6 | 0.608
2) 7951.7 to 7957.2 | 0.619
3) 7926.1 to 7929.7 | 0.607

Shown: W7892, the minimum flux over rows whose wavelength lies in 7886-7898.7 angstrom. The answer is 0.582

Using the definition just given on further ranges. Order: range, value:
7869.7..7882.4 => 0.579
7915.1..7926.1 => 0.585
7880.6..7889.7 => 0.617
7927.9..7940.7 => 0.578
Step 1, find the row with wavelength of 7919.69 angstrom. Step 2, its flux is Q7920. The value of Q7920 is 0.59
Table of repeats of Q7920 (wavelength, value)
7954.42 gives 0.605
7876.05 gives 0.589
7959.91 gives 0.633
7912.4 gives 0.601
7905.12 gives 0.604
